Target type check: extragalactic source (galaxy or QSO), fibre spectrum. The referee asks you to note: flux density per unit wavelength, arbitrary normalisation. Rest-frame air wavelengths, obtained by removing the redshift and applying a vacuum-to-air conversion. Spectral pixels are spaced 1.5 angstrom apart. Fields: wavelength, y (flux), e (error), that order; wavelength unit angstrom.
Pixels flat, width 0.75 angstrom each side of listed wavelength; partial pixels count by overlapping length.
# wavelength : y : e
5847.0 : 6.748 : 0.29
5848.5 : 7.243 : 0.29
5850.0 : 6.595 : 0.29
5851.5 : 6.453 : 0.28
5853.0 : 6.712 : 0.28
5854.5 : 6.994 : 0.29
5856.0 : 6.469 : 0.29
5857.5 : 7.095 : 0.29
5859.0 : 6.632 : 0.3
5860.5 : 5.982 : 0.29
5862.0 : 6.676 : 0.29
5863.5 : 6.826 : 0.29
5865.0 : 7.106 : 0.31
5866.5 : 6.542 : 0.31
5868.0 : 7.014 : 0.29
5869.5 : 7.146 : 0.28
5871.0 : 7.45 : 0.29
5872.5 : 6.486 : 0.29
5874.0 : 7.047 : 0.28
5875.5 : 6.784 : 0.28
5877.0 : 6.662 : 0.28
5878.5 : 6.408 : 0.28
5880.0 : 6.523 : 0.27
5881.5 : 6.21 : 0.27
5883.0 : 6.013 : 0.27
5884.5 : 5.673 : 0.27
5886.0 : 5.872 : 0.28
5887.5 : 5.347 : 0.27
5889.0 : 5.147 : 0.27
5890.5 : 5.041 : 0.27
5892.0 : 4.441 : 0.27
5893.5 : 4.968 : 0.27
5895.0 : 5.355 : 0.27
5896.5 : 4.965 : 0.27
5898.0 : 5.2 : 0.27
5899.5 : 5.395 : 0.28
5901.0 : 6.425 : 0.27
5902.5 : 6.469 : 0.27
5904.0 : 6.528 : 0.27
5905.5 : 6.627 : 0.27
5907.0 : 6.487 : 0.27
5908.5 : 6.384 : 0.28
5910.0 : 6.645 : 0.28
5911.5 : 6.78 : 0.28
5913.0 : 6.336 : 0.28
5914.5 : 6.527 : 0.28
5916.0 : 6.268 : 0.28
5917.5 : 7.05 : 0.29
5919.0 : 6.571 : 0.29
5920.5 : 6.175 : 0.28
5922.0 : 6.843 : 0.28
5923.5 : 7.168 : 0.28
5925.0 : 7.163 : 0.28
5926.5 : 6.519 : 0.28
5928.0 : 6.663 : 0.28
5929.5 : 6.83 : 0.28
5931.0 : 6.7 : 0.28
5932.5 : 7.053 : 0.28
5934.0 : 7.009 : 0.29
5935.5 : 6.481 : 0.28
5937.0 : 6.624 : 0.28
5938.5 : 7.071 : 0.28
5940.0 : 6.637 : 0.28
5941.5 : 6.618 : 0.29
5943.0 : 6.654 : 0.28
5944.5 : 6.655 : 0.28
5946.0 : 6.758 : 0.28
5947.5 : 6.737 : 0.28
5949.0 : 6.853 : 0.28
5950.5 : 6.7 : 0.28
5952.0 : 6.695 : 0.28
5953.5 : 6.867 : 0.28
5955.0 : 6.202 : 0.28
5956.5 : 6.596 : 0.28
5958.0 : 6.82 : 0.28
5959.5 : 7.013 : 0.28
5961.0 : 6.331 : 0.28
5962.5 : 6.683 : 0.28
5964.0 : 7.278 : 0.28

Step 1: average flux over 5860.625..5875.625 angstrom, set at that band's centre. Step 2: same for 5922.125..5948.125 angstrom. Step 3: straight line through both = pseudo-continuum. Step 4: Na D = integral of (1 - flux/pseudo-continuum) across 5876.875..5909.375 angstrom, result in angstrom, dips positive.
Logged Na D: 4.89 angstrom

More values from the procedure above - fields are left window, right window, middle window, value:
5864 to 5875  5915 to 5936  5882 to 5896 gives 3.18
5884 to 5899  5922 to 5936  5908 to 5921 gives -0.69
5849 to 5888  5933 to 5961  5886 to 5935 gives 3.21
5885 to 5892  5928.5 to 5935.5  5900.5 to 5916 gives -1.38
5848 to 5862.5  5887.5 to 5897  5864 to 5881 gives -2.67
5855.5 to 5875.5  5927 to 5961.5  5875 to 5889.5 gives 1.54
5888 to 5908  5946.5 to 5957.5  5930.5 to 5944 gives -0.80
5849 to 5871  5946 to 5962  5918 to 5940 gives -0.23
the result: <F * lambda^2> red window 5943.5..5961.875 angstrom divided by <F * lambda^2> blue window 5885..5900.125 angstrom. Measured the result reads 1.32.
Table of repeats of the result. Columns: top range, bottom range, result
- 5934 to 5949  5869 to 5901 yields 1.16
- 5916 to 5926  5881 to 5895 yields 1.27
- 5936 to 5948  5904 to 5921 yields 1.04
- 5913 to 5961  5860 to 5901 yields 1.12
